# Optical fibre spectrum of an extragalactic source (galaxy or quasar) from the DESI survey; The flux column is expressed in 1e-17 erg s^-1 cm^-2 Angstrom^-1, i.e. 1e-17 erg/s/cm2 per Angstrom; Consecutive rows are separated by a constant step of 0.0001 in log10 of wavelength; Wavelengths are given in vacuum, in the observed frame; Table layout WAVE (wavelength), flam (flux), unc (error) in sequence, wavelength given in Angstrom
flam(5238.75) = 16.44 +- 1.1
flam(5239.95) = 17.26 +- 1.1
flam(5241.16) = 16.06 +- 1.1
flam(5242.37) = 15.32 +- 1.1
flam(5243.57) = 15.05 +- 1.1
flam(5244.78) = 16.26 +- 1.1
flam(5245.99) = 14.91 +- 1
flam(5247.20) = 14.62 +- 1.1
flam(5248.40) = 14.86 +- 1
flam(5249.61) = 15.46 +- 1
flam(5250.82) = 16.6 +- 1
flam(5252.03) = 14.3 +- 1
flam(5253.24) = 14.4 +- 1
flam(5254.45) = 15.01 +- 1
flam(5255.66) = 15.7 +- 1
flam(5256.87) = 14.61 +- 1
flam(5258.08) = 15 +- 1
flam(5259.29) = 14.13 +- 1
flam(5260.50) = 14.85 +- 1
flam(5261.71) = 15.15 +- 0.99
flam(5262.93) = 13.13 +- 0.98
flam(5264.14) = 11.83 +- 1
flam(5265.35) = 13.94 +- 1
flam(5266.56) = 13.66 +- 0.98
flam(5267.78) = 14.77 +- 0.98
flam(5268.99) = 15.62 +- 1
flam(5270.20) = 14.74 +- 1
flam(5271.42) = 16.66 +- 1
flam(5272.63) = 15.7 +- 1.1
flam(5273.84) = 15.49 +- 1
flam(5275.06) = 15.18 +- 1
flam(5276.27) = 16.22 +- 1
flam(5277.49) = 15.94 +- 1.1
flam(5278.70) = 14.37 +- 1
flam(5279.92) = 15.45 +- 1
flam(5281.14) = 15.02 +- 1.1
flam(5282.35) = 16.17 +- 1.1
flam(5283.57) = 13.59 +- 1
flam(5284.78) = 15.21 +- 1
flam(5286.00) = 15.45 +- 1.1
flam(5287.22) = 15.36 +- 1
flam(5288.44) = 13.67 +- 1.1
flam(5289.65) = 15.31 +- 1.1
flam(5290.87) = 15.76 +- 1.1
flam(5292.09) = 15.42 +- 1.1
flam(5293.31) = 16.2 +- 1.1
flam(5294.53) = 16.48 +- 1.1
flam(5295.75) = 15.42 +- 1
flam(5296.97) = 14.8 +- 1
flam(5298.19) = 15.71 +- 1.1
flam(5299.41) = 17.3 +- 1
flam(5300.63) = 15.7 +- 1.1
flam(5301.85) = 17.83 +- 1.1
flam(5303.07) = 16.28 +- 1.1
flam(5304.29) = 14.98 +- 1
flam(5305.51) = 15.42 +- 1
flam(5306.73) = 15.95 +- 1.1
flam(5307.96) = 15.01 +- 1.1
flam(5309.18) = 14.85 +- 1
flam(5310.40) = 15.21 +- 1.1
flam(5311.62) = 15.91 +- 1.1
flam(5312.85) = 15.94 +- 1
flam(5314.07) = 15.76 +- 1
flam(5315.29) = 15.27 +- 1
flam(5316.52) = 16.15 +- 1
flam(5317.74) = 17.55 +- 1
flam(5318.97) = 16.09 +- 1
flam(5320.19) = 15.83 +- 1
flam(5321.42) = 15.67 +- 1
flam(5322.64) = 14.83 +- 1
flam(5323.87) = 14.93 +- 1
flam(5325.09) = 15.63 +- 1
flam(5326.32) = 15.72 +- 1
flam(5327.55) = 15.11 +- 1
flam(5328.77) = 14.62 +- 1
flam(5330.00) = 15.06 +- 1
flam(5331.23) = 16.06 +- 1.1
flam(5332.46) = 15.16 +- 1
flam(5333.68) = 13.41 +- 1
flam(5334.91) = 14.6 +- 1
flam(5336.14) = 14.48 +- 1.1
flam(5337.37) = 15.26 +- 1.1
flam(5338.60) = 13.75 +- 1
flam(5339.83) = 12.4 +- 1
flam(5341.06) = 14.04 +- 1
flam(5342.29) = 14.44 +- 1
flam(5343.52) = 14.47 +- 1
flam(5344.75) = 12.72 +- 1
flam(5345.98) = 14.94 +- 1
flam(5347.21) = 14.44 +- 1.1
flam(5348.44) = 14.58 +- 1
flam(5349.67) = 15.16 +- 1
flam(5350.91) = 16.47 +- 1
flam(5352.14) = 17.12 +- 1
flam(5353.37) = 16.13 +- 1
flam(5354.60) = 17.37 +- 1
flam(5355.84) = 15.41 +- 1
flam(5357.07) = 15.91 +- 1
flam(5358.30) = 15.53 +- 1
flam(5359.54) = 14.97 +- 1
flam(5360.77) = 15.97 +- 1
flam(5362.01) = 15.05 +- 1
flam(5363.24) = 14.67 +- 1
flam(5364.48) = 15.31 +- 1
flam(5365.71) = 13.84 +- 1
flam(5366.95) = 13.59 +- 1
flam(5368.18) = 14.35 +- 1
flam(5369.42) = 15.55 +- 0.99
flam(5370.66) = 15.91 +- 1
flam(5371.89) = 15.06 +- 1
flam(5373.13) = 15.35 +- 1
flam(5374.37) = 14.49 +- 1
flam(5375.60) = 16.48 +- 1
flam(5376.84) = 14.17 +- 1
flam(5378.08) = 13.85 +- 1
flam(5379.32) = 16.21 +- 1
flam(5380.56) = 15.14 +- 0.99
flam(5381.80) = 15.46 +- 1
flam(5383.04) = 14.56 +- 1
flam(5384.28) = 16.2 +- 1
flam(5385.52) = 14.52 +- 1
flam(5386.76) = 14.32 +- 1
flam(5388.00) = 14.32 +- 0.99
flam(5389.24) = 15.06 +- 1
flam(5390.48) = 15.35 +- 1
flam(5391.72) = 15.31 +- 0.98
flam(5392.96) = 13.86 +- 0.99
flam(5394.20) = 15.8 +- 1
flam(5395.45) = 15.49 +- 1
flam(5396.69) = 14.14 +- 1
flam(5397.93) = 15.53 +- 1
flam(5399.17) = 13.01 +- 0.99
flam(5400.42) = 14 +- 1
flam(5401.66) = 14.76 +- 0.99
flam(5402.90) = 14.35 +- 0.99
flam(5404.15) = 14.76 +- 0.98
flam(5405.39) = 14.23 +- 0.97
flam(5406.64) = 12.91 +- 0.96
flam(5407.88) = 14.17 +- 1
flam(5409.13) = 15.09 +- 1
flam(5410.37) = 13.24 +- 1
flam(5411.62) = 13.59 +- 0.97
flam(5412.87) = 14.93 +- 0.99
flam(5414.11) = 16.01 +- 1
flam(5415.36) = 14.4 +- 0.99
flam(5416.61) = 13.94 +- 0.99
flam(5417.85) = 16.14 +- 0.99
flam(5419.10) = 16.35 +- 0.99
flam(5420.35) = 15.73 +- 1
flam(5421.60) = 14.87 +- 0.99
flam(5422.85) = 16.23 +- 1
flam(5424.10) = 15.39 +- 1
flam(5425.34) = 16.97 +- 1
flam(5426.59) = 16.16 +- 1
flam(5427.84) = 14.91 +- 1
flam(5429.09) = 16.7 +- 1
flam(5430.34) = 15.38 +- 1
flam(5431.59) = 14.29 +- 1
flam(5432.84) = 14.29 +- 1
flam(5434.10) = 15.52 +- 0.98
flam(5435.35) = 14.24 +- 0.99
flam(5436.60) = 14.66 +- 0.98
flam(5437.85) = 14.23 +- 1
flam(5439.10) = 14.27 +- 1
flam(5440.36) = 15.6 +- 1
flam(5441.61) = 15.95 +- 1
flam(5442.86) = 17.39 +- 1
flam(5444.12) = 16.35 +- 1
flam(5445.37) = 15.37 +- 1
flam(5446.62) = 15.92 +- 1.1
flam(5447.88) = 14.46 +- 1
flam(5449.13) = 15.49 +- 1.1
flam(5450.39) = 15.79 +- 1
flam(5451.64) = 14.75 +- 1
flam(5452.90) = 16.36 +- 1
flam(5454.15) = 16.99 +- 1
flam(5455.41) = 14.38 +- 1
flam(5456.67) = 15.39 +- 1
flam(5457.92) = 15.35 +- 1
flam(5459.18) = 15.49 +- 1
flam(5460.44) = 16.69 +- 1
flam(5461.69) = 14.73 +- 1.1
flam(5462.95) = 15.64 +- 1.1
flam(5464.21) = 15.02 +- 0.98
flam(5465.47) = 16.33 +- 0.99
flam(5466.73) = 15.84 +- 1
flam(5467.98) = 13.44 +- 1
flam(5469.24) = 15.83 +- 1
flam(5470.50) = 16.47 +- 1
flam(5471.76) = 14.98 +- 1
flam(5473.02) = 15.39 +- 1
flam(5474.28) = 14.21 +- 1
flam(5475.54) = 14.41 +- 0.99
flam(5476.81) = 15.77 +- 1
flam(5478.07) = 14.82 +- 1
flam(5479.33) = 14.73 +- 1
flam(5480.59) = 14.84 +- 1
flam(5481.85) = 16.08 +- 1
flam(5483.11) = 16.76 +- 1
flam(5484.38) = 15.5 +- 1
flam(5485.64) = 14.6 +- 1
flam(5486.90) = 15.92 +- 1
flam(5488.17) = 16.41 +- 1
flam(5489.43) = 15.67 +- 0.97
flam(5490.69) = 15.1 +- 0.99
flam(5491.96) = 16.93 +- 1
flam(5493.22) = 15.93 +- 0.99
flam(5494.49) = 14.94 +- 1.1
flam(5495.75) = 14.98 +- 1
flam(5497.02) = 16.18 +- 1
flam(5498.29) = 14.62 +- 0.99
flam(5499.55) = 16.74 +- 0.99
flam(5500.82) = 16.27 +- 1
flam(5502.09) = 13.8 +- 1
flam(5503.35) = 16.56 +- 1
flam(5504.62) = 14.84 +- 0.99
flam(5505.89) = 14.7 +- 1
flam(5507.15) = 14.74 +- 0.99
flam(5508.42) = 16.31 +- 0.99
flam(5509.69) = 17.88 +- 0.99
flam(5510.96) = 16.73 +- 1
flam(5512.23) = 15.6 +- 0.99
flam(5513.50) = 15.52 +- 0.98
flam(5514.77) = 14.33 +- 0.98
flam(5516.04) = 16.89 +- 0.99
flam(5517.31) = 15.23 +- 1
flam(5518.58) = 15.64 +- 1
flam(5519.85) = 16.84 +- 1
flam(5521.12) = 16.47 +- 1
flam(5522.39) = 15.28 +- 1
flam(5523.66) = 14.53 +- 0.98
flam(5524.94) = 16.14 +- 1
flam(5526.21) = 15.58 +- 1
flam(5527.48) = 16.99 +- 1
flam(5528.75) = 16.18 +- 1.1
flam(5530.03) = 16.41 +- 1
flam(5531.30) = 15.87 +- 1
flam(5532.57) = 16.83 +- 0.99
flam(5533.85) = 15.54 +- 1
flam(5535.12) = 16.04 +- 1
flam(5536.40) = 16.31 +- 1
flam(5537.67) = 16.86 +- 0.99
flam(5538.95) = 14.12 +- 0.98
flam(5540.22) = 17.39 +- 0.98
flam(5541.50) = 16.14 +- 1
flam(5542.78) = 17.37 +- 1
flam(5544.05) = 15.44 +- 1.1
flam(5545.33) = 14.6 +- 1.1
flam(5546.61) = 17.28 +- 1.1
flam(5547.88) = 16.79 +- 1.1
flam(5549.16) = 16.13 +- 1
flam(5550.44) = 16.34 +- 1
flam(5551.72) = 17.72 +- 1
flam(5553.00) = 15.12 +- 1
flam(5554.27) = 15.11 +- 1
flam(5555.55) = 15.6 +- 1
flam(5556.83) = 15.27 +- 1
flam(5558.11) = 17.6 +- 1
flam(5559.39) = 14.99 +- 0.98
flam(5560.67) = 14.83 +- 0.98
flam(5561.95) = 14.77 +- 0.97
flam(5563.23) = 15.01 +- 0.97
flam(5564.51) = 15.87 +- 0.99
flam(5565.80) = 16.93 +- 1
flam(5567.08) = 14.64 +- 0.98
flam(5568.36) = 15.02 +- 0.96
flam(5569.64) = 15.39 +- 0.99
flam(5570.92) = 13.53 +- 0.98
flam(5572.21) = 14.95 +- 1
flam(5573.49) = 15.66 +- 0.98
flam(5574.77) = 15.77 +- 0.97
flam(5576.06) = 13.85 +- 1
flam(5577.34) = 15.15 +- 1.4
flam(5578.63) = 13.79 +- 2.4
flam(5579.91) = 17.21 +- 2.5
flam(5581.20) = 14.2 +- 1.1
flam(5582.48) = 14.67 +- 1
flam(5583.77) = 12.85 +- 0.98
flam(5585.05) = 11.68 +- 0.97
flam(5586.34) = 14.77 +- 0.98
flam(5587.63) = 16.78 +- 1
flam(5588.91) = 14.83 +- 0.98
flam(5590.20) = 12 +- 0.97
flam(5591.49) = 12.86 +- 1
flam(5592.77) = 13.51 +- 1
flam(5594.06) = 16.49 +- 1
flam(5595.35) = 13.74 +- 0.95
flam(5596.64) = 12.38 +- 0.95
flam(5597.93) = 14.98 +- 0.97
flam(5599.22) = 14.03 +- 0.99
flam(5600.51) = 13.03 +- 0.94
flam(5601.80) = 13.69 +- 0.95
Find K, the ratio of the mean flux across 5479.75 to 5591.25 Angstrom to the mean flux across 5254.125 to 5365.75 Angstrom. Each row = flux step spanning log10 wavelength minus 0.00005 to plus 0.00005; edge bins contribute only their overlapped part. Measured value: 1.0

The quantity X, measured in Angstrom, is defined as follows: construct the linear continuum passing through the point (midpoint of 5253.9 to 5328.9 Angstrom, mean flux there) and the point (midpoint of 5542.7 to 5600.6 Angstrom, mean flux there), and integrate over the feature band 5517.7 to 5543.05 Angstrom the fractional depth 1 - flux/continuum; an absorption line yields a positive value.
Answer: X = -1.76 Angstrom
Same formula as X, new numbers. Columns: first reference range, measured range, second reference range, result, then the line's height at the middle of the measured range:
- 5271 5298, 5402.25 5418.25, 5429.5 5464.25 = 1.0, 15.4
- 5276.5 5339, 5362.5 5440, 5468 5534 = 3.2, 15.5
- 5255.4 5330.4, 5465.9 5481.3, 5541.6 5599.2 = 0.1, 15.2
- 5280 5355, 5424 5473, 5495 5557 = 0.7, 15.7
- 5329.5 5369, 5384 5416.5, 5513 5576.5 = 1.2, 15.1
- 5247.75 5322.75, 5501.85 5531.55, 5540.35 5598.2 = -1.3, 15.2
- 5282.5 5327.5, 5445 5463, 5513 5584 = 0.1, 15.6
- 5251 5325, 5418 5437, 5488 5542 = 0.2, 15.6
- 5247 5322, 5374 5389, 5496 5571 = 0.5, 15.5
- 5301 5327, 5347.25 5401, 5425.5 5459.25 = 1.6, 15.6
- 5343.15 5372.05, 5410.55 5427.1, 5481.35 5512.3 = 0.1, 15.4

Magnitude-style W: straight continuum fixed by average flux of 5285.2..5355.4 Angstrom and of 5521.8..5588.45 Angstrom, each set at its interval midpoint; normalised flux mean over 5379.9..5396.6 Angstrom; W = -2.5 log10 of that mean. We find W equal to 0.03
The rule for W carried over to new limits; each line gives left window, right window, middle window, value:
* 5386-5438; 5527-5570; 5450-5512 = -0.009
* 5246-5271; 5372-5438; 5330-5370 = -0.007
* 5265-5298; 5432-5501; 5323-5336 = 0.022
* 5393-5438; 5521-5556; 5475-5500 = 0.003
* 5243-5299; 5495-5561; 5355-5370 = 0.024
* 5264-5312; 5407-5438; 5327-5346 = 0.065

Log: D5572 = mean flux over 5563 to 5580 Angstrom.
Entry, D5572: 15.1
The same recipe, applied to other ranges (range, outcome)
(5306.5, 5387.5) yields 15.1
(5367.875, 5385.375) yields 15.2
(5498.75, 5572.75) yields 15.8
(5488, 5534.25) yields 15.8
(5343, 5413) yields 14.9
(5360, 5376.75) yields 15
